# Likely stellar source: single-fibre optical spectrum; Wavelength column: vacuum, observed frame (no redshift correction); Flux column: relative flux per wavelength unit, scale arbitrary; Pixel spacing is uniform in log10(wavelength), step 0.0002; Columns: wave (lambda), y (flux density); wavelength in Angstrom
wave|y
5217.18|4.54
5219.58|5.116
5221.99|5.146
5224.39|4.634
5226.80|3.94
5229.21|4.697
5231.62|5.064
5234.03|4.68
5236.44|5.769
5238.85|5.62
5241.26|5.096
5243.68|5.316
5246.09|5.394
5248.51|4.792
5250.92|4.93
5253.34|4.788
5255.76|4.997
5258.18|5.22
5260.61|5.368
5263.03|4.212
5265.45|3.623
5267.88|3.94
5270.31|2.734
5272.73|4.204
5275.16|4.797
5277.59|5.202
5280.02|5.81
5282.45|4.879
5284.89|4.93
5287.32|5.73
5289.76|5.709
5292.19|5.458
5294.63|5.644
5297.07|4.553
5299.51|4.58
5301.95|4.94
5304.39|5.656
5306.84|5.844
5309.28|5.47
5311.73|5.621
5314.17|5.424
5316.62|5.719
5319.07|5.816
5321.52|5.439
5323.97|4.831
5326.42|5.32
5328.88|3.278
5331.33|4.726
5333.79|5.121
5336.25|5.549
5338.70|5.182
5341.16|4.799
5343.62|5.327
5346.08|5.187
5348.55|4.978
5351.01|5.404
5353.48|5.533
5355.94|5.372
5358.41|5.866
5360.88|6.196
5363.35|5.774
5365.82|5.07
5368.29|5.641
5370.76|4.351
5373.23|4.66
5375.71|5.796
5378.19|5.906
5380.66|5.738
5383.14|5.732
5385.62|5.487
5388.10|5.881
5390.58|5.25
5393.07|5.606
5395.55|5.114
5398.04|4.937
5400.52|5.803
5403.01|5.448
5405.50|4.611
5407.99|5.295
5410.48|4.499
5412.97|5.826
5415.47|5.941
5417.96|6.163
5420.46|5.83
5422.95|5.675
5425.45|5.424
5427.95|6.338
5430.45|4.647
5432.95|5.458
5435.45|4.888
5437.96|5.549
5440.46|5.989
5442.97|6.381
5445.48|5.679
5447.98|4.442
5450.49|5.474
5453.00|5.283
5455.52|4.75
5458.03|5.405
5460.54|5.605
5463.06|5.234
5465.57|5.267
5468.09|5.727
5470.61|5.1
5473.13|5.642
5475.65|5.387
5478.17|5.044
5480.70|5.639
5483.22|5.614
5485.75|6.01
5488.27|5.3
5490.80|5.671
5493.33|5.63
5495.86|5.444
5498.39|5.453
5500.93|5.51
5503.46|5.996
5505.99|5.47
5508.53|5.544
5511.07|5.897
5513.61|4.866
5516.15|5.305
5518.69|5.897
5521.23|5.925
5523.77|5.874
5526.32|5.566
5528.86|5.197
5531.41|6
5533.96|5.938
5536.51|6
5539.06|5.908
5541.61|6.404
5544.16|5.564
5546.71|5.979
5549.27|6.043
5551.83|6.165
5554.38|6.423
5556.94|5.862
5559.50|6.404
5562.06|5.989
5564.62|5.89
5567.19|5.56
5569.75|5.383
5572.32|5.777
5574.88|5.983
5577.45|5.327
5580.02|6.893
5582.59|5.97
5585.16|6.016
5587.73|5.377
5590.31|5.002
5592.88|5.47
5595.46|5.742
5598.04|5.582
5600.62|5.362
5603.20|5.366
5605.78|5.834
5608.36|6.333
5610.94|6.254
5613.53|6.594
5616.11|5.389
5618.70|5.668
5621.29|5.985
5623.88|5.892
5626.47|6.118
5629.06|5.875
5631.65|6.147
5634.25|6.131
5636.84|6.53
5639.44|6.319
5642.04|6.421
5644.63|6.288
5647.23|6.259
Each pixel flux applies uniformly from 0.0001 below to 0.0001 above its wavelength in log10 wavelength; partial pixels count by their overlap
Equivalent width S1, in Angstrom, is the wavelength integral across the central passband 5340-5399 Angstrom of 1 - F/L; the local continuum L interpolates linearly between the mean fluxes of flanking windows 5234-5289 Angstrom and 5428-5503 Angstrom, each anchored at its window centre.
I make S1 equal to -2.56 Angstrom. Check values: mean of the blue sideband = 4.88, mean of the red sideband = 5.44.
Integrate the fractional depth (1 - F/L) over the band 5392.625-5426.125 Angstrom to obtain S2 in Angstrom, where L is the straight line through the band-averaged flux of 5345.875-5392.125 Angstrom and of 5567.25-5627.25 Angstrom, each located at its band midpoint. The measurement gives 0.5 Angstrom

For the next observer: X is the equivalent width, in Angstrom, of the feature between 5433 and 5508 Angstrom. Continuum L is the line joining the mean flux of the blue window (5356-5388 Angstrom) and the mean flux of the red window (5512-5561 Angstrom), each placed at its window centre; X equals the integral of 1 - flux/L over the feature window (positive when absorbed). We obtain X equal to 3.4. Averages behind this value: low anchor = 5.53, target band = 5.47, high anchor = 5.86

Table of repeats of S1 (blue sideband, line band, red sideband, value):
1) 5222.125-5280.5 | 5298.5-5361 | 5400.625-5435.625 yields -2.01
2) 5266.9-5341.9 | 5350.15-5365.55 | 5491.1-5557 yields -1.24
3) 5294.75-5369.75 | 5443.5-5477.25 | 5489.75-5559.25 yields 1.68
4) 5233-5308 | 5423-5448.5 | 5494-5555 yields -0.15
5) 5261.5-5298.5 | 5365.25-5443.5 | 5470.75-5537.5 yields -3.49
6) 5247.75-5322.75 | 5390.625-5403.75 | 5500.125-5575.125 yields 0.03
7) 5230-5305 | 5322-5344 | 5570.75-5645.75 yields 0.99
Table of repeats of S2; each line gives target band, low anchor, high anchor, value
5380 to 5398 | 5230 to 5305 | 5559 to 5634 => -0.8 Angstrom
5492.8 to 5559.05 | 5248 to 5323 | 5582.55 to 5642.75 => -1.3 Angstrom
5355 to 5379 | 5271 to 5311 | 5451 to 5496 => -0.8 Angstrom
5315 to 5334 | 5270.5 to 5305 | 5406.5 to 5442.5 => 0.6 Angstrom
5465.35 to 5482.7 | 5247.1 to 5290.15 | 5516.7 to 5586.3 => 0.6 Angstrom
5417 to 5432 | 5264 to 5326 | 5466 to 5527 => -0.8 Angstrom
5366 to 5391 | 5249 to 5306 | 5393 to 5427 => -0.6 Angstrom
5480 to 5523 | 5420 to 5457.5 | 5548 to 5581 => 0.8 Angstrom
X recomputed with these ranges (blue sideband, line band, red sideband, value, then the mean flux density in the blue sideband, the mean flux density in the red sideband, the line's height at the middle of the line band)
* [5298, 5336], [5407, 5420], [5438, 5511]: -0.46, 5.19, 5.5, 5.38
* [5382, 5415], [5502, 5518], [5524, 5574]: 0.64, 5.36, 5.9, 5.76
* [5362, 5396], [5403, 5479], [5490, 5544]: 1.78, 5.44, 5.69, 5.55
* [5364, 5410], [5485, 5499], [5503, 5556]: 0.27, 5.34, 5.81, 5.68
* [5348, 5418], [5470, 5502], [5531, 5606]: 0.88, 5.44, 5.84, 5.66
